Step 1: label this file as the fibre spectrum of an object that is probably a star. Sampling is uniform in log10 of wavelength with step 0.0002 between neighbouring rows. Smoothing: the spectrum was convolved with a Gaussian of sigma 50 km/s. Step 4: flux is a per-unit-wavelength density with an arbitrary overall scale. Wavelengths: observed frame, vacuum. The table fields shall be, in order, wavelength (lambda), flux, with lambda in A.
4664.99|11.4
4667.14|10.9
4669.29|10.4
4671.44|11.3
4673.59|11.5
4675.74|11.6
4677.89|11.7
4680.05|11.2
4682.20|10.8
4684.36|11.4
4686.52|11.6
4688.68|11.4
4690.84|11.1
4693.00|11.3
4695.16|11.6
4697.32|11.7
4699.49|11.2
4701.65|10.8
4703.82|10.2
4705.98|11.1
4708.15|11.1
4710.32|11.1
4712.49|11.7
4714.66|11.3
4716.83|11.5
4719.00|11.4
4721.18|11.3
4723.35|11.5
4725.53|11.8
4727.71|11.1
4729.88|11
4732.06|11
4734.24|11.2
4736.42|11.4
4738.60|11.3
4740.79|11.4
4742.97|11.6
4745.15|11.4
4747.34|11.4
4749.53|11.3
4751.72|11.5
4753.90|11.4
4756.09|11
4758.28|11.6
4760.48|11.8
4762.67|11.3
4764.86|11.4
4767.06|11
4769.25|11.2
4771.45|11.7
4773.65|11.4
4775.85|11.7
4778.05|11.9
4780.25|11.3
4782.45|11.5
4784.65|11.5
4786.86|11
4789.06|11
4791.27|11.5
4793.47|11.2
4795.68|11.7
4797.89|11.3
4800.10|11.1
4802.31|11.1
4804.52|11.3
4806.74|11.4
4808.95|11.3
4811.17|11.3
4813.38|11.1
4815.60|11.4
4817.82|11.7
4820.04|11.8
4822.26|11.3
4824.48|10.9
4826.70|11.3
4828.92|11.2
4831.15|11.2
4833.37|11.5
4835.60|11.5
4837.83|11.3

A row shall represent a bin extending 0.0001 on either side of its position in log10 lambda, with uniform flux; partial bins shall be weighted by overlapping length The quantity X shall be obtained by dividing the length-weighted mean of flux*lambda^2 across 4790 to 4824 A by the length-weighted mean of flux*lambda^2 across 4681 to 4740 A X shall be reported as 1.05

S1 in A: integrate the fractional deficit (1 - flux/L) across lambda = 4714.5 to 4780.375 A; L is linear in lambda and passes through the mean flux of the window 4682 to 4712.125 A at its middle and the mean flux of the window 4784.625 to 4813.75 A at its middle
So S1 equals -1.0 A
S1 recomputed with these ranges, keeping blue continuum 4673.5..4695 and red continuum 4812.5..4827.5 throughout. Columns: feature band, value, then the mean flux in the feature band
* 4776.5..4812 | 0.06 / 11.3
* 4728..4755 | 0.11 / 11.3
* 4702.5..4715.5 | 0.33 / 11.1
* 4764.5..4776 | -0.01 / 11.4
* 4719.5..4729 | -0.04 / 11.4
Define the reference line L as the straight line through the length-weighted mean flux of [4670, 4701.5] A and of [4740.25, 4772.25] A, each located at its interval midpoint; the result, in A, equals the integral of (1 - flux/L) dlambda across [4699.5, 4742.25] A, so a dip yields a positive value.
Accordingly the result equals 0.58 A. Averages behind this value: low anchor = 11.4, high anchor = 11.4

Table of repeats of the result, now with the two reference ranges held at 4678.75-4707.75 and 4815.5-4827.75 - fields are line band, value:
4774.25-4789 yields -0.15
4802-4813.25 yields 0.10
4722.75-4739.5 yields -0.05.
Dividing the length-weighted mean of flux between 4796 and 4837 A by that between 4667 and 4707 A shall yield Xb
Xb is 1.01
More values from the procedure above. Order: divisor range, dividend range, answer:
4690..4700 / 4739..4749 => 1.00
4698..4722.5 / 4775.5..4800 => 1.02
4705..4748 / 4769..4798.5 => 1.01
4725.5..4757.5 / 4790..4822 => 1.01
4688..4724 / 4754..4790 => 1.01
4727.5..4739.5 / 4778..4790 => 1.01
